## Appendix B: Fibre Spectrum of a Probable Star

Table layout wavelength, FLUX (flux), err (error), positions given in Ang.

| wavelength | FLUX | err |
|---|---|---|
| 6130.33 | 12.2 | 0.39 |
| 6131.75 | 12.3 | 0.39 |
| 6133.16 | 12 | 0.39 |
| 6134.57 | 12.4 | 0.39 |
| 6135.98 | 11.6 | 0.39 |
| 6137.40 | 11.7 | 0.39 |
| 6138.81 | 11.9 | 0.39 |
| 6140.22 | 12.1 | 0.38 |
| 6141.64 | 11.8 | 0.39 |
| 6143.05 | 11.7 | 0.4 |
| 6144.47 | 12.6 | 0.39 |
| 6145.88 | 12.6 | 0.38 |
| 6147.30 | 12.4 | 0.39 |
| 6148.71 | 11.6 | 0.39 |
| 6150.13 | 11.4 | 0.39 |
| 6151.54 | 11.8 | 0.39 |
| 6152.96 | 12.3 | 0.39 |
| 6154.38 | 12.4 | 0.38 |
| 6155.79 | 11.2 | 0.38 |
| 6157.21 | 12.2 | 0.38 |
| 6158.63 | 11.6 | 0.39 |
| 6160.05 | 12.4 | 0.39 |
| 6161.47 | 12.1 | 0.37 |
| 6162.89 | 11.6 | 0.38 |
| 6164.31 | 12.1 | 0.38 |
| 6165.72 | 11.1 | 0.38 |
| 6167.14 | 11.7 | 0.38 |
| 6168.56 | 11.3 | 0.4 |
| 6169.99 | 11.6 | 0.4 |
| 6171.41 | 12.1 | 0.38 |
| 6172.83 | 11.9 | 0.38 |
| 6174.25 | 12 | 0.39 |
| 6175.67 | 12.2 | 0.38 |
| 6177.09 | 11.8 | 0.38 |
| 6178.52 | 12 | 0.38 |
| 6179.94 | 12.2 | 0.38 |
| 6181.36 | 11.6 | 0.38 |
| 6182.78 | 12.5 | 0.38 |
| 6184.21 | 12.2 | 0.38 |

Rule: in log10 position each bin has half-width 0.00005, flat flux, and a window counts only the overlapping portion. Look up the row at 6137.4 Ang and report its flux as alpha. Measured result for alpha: 11.7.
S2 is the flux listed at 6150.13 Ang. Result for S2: 11.4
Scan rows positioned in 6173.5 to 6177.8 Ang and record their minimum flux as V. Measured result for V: 11.8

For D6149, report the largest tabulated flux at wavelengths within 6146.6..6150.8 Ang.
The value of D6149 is 12.4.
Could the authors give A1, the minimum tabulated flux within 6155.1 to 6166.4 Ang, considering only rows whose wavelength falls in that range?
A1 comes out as 11.1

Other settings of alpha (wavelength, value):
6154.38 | 12.4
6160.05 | 12.4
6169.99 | 11.6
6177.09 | 11.8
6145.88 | 12.6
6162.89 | 11.6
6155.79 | 11.2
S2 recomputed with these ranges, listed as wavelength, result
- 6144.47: 12.6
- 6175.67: 12.2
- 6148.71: 11.6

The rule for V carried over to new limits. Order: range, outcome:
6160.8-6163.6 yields 11.6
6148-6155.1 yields 11.4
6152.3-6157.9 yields 11.2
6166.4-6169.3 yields 11.3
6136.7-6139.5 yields 11.7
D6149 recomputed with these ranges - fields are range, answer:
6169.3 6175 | 12.1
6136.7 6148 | 12.6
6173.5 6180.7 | 12.2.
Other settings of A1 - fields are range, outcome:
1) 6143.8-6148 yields 12.4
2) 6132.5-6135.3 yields 12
